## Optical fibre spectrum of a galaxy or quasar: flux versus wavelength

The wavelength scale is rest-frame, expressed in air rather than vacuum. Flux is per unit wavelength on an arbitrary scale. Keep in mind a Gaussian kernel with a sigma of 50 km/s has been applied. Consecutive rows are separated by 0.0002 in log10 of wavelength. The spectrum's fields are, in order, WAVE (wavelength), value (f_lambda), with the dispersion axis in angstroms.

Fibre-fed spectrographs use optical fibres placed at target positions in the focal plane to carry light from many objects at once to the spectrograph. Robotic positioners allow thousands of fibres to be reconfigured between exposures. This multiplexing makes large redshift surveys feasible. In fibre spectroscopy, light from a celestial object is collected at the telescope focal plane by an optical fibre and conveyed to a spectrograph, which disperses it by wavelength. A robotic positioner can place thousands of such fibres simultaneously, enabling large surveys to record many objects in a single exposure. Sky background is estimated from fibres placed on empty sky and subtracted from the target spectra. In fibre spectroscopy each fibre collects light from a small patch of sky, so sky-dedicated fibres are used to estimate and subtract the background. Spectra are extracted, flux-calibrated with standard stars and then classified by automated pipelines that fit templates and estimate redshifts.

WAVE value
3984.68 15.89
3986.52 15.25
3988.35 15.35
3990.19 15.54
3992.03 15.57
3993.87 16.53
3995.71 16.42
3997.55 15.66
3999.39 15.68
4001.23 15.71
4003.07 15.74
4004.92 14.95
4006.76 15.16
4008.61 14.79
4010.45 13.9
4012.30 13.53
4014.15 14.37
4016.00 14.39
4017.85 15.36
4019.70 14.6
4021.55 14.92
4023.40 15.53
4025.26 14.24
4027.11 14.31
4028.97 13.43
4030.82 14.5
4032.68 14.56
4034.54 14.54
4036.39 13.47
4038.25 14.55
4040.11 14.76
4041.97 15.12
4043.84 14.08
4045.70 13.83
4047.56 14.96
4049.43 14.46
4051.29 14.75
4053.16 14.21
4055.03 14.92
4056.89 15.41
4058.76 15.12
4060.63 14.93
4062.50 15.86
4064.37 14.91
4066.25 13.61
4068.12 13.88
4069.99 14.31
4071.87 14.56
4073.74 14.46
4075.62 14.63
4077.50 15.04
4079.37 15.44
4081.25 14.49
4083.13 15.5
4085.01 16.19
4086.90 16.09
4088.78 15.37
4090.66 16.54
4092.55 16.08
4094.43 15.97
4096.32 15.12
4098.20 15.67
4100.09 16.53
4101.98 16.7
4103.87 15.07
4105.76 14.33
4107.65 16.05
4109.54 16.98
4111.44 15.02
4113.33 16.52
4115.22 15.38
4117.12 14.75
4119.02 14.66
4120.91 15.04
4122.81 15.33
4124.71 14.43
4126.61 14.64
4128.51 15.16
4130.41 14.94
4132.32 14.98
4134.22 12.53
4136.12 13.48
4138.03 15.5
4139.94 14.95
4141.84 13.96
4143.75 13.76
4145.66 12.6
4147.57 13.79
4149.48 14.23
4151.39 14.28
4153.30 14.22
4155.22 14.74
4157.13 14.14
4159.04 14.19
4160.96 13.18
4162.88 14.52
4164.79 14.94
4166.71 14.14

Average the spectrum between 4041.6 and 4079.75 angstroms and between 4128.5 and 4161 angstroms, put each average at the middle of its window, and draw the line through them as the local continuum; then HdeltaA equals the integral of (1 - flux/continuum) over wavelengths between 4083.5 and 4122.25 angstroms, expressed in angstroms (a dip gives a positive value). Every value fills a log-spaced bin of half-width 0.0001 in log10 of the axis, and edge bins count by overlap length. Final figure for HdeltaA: -3.5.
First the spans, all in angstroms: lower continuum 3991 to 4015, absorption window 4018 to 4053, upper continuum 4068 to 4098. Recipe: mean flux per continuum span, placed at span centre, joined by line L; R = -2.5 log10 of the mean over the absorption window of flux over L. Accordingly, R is 0.06 mag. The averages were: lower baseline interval 15.2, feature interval 14.5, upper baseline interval 15.3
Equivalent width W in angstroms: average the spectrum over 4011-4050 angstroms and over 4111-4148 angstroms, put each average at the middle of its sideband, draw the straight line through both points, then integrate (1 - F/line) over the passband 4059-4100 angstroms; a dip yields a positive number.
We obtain -2.0 angstroms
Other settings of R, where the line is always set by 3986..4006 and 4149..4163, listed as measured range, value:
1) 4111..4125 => -0.05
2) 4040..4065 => 0.02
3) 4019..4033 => 0.06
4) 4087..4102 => -0.09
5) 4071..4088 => -0.02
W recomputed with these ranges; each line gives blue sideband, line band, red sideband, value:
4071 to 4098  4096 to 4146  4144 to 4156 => -1.33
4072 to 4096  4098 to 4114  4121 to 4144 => -0.91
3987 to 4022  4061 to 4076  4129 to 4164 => 0.17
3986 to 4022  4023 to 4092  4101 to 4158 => 0.97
